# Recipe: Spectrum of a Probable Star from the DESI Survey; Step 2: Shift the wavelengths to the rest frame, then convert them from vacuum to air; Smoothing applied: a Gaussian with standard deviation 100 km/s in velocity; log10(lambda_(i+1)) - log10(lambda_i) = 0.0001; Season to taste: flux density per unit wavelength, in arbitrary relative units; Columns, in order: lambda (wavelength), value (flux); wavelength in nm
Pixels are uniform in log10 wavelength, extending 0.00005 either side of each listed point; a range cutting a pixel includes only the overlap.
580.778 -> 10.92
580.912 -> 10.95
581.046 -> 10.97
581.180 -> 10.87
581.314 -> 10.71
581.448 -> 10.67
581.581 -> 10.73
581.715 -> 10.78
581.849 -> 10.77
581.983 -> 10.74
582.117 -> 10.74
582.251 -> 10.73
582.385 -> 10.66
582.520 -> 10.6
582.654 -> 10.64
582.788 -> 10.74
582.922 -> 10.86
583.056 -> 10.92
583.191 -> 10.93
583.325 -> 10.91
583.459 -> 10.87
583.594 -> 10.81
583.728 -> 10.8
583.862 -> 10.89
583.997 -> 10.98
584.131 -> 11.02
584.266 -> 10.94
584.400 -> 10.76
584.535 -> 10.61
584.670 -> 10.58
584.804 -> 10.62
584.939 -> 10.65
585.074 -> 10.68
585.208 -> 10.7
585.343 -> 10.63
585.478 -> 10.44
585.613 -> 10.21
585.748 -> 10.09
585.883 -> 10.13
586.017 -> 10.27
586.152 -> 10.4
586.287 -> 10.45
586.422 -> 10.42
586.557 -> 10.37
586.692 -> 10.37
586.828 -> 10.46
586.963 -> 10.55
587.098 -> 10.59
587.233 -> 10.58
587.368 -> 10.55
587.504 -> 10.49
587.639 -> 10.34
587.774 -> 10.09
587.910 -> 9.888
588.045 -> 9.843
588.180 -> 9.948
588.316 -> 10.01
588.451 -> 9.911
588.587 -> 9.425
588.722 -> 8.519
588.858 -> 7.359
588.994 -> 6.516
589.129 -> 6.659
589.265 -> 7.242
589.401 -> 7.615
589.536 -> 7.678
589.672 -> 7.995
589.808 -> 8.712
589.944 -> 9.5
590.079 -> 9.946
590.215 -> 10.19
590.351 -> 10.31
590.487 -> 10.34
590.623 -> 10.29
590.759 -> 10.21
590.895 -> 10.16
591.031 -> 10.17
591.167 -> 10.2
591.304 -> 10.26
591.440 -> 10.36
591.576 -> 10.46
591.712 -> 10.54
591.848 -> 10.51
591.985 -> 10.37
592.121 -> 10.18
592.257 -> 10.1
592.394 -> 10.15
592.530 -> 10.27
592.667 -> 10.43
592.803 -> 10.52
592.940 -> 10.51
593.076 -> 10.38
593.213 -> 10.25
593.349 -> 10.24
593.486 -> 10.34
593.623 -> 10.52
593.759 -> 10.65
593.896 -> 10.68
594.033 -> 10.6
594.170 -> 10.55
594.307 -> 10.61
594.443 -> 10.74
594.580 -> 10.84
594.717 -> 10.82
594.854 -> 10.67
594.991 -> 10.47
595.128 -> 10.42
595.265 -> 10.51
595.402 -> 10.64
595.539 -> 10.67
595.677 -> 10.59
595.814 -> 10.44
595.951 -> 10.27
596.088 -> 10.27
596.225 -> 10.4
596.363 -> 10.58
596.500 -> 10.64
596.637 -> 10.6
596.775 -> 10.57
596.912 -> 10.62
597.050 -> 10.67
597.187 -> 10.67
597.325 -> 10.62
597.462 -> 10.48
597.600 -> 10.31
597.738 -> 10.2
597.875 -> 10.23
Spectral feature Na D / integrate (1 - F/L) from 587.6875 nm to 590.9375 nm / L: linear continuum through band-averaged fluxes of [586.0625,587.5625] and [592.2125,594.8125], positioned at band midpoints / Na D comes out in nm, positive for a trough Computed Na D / 0.43 nm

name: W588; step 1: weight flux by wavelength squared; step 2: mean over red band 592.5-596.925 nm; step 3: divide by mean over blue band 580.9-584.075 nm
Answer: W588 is 1.02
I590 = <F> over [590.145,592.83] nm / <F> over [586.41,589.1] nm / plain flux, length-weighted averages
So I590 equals 1.1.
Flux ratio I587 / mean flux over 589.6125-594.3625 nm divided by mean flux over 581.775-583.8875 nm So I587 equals 0.95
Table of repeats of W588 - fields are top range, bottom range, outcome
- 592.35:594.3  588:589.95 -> 1.26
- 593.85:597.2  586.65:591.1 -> 1.14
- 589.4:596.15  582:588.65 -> 1.00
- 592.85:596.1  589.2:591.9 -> 1.11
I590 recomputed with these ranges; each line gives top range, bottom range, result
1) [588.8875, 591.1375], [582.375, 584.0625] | 0.83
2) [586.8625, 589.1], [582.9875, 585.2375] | 0.89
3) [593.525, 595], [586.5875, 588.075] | 1.03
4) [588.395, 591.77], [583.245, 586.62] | 0.87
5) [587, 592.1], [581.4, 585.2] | 0.89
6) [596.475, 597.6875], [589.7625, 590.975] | 1.06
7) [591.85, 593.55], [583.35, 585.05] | 0.96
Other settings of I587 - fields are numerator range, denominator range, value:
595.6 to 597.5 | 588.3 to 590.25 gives 1.25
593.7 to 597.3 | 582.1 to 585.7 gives 0.99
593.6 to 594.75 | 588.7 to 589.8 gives 1.43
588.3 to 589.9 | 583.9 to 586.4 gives 0.77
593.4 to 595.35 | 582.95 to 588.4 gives 1.01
